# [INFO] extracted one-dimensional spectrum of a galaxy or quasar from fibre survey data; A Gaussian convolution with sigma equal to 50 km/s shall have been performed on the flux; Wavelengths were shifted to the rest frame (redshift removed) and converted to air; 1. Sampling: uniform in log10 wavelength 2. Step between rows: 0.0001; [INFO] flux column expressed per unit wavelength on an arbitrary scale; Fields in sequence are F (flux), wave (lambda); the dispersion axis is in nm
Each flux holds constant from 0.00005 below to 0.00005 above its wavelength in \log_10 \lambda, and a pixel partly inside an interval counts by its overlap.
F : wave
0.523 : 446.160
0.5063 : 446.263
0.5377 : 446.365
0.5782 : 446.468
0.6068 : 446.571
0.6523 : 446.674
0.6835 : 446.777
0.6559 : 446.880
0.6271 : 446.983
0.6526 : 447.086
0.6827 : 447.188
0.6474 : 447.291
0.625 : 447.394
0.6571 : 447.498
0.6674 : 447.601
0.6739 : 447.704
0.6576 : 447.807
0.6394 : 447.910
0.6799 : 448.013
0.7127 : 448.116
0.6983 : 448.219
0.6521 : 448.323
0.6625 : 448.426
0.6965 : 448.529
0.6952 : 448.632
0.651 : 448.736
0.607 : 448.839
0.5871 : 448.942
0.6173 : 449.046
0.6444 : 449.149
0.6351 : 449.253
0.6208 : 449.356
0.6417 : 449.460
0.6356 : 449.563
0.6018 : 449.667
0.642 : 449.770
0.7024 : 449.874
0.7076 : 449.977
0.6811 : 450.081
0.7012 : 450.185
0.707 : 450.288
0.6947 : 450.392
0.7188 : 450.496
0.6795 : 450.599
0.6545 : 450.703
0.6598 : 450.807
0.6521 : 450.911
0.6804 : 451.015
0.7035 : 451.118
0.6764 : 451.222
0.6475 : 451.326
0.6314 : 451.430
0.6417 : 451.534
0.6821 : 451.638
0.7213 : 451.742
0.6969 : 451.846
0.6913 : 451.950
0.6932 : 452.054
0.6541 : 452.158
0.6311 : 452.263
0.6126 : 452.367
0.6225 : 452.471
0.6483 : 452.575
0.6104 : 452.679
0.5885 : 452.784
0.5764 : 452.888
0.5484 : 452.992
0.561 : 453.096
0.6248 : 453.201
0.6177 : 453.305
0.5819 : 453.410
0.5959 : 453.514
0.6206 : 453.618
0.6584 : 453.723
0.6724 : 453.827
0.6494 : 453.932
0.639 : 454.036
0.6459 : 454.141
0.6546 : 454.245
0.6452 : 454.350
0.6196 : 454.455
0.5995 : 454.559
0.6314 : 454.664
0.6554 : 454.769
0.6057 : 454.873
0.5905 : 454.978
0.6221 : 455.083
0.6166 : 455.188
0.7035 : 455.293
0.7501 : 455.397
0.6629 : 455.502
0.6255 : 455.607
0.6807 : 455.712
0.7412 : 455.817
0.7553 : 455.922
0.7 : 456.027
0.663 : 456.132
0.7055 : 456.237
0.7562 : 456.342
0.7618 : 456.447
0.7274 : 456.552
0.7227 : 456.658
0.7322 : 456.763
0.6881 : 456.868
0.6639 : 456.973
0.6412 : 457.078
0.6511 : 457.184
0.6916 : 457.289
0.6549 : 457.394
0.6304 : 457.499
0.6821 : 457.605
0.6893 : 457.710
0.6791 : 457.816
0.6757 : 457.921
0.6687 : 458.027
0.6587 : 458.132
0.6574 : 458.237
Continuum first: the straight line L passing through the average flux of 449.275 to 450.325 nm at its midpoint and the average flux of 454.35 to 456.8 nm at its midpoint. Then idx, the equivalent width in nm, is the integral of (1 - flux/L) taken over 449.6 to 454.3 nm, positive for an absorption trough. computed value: 0.127 nm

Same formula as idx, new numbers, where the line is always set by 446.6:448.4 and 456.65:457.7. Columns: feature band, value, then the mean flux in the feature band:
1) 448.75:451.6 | 0.03 nm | 0.658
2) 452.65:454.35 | 0.14 nm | 0.616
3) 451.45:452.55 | 0.01 nm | 0.663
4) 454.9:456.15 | 0.00 nm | 0.675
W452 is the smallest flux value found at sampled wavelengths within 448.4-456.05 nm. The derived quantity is 0.5484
